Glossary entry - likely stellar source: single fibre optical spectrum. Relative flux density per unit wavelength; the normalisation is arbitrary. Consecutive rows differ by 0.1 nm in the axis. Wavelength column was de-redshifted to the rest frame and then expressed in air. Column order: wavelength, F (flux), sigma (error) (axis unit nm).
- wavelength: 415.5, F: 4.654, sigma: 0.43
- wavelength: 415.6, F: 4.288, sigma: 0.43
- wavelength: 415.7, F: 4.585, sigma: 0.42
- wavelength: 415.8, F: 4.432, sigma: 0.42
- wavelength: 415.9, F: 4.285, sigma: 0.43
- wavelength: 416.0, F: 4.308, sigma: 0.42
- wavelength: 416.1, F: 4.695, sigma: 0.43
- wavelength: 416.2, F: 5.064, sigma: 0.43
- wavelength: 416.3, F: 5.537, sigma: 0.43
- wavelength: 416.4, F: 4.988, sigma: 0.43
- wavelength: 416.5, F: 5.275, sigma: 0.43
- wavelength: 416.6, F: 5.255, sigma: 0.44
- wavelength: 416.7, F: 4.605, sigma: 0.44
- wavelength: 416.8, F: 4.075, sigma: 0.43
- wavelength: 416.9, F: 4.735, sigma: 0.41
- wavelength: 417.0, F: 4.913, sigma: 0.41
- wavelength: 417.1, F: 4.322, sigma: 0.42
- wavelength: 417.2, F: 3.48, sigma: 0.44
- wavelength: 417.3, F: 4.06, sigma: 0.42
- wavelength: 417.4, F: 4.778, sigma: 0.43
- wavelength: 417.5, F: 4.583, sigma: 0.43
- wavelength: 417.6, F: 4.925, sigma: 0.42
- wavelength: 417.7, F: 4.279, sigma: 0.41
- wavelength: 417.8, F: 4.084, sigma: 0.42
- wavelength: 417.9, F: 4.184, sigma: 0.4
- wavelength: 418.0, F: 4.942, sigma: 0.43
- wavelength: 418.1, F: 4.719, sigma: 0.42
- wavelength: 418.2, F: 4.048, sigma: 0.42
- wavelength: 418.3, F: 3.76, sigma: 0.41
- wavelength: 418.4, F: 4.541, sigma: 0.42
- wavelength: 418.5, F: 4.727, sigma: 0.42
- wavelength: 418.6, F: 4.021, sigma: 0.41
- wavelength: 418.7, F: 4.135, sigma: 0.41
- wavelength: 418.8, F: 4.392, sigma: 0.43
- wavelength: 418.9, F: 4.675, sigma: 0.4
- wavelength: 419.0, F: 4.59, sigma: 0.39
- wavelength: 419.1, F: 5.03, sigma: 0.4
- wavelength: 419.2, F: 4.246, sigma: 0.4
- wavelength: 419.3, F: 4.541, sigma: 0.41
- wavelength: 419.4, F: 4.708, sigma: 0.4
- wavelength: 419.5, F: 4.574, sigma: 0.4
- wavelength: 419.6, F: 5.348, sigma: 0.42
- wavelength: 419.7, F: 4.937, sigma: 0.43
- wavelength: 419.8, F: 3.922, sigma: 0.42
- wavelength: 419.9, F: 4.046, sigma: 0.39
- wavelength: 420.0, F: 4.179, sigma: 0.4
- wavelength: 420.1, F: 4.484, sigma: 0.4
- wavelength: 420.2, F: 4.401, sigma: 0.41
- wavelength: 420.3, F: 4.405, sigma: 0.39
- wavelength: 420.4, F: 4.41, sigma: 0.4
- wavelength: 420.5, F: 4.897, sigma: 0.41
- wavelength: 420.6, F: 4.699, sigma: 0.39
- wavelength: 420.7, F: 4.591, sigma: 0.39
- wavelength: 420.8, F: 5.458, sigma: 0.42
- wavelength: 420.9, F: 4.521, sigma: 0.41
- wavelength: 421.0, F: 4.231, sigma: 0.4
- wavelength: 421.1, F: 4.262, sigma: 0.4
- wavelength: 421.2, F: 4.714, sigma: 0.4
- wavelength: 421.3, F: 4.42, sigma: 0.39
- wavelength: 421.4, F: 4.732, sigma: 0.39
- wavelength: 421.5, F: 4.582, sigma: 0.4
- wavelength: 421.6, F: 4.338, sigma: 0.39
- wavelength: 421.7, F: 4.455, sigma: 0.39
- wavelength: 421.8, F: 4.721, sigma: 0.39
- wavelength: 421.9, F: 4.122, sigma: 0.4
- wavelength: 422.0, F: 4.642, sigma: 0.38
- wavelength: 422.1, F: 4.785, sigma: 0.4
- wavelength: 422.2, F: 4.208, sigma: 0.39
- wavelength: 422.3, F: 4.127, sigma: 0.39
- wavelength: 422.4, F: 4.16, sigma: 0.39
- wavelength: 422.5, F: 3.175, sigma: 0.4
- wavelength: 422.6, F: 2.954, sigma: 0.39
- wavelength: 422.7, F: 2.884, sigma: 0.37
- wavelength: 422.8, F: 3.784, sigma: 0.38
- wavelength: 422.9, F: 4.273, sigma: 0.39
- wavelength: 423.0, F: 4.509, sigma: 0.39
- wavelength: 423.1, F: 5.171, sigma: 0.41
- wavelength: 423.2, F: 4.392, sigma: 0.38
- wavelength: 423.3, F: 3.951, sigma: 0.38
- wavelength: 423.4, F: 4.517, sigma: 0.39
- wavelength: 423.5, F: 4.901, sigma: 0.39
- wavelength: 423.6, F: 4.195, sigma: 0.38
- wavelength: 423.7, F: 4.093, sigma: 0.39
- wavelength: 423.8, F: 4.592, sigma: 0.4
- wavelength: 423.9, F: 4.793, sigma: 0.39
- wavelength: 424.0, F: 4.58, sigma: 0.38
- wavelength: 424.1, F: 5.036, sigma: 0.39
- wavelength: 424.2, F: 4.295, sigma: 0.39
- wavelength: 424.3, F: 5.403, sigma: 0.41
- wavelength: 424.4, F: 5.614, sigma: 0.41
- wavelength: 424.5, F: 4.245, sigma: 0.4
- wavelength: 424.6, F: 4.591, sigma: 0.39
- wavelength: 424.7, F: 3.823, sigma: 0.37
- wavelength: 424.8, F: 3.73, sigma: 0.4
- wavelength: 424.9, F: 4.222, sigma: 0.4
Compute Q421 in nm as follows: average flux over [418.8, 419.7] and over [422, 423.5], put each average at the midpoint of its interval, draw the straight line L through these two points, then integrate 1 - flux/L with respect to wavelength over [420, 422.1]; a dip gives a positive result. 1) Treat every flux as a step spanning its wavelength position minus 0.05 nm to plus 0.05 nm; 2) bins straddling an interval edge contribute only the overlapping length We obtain -0.07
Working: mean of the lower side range 4.71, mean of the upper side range 4.11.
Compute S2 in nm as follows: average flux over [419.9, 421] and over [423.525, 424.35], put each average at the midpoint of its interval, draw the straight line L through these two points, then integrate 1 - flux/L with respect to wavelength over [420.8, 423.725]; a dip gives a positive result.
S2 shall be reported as 0.19 nm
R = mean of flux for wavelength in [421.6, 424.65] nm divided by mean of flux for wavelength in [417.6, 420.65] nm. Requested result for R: 0.98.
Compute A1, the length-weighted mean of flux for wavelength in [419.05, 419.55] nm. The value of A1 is 4.62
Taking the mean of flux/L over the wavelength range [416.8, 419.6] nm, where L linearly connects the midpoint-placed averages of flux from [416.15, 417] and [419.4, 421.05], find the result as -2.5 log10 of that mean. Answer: 0.075 mag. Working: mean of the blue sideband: 4.94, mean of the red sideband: 4.57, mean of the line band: 4.45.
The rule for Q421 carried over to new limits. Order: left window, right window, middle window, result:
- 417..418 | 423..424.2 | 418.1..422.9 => 0.08 nm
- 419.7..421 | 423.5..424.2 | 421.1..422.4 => 0.02 nm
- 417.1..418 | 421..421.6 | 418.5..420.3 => -0.03 nm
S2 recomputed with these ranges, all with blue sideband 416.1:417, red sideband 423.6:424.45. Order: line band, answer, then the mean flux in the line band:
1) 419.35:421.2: 0.11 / 4.56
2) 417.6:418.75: 0.13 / 4.34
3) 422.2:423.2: 0.18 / 3.93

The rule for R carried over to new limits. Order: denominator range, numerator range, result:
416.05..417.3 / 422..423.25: 0.86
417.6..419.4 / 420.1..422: 1.03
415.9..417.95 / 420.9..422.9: 0.91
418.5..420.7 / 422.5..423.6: 0.91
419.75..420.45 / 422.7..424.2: 1.04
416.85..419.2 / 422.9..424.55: 1.05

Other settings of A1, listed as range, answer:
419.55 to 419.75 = 5.14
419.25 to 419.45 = 4.62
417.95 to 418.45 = 4.4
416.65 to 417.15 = 4.53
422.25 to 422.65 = 3.6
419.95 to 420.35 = 4.37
